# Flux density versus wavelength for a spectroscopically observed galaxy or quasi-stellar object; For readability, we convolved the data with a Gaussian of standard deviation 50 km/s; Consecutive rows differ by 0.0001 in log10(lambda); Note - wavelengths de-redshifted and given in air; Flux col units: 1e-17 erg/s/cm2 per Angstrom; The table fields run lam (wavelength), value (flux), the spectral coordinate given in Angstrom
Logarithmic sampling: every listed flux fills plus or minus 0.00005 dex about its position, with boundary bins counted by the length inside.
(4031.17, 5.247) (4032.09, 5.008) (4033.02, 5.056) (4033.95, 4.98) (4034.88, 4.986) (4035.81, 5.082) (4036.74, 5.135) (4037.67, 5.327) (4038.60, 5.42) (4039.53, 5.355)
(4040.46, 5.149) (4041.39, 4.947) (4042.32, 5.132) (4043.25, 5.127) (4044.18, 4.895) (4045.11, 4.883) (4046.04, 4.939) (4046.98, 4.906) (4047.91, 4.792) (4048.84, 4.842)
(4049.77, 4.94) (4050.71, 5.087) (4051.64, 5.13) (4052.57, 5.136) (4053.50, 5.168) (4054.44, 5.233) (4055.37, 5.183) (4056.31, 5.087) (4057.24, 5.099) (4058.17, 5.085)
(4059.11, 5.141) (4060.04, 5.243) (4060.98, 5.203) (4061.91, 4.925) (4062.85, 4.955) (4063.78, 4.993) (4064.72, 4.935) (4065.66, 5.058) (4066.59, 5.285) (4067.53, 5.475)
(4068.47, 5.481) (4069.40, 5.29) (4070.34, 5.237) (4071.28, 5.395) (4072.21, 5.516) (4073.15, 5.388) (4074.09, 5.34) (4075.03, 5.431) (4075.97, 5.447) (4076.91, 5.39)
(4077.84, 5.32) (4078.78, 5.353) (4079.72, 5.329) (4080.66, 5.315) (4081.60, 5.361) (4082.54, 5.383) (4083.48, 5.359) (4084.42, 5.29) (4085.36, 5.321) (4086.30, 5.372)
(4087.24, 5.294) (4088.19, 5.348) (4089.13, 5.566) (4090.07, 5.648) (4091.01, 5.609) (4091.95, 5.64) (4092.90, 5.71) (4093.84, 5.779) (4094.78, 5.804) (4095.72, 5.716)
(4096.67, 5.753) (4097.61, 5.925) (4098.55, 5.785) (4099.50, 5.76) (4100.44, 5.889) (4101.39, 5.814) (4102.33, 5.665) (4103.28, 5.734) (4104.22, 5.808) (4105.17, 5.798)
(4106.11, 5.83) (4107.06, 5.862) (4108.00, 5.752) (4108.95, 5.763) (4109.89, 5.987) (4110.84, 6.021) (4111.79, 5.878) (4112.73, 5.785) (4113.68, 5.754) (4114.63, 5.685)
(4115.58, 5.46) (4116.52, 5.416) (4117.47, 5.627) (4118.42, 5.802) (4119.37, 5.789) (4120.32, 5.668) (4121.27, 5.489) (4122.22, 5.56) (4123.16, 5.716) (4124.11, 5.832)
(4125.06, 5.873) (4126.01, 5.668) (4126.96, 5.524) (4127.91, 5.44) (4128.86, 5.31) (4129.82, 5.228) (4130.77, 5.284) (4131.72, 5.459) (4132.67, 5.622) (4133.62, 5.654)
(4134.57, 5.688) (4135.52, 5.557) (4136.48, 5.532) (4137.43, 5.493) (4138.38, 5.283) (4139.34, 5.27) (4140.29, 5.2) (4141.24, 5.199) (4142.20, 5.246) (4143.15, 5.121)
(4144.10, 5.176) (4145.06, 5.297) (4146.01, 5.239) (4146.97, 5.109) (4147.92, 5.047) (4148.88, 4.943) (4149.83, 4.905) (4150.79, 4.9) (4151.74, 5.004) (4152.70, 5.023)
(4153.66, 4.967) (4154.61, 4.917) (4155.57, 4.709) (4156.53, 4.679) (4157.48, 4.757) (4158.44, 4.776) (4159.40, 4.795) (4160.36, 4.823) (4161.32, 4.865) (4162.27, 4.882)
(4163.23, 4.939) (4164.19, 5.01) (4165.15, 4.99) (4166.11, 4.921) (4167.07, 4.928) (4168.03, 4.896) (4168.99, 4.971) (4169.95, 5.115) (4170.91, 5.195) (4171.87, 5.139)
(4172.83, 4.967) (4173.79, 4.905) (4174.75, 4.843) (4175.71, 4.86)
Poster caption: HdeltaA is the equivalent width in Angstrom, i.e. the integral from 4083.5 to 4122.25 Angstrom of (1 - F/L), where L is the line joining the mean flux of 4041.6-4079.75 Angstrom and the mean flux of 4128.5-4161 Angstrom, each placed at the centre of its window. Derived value -4.0 Angstrom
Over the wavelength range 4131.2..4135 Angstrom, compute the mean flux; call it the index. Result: 5.61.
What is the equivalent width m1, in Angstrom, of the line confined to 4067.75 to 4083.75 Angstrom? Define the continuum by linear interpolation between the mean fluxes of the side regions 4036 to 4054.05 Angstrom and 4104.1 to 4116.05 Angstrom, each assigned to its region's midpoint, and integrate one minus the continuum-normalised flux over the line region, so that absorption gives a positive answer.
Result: 0.1 Angstrom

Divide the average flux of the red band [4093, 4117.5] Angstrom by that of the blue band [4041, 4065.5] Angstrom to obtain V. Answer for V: 1.1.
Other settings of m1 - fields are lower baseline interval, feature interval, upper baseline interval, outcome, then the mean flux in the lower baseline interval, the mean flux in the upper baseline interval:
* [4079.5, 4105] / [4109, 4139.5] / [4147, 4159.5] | -2.2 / 5.6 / 4.89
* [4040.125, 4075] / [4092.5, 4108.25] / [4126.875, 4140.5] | -1.4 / 5.13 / 5.44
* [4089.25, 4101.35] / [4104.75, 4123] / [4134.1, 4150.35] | -0.6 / 5.75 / 5.25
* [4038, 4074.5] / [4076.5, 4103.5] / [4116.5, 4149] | -1.5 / 5.14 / 5.44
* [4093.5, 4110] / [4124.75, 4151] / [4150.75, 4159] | -0.9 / 5.8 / 4.86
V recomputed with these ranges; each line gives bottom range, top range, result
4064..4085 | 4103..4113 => 1.10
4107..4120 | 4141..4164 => 0.86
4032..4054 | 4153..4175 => 0.97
